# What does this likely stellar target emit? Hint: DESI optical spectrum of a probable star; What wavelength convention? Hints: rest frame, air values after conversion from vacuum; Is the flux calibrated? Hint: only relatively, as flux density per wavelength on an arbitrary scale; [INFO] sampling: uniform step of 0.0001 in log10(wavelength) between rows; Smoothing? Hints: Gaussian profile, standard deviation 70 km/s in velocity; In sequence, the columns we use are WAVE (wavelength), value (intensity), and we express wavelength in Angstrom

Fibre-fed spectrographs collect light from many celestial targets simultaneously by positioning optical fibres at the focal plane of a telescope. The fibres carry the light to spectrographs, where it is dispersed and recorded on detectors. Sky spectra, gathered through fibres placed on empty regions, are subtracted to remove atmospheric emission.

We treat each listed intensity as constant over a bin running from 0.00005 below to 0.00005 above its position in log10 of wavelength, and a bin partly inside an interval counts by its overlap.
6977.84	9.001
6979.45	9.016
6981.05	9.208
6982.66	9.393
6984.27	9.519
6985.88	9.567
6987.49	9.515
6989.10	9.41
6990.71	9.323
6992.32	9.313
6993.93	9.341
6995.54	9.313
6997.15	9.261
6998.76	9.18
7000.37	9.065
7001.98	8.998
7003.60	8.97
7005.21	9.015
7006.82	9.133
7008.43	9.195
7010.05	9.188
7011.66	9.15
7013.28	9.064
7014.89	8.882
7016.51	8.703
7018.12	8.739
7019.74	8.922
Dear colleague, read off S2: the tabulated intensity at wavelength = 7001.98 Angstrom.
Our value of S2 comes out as 8.998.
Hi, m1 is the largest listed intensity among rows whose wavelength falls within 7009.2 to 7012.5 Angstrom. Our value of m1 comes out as 9.188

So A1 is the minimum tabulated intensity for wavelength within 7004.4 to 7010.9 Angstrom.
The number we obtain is 9.015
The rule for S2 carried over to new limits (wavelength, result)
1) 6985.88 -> 9.567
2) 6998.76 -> 9.18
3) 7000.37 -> 9.065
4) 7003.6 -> 8.97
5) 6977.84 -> 9.001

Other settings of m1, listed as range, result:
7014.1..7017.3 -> 8.882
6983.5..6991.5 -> 9.567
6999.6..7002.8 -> 9.065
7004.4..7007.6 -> 9.133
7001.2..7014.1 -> 9.195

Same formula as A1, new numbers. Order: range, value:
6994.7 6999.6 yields 9.18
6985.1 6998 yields 9.261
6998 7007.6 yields 8.97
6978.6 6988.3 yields 9.016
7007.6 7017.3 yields 8.703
